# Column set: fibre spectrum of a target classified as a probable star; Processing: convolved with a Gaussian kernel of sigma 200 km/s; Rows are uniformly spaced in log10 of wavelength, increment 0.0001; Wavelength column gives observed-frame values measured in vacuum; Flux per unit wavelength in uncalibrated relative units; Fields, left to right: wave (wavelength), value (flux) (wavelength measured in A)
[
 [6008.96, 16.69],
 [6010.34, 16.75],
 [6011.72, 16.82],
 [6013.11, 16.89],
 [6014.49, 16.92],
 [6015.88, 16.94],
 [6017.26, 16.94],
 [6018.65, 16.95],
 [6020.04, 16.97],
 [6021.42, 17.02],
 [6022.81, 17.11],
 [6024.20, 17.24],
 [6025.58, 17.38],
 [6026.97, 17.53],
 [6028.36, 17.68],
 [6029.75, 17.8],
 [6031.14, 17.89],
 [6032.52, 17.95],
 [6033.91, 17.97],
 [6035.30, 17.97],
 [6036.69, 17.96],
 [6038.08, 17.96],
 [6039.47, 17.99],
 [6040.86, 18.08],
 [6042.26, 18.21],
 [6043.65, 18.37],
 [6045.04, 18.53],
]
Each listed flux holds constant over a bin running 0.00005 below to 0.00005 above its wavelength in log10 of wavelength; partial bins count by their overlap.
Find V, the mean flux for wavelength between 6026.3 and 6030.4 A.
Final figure 17.7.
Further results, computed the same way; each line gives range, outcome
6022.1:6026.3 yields 17.2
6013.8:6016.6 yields 16.9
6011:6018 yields 16.9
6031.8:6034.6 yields 18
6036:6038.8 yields 18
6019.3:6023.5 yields 17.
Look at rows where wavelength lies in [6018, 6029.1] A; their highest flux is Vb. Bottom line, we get 17.68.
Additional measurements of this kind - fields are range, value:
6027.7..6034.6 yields 17.97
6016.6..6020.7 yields 16.97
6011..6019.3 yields 16.95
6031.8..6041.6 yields 18.08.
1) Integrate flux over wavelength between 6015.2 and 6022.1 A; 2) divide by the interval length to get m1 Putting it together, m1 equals 17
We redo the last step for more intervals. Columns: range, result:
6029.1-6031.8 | 17.8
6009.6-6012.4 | 16.8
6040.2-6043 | 18.1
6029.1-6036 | 17.9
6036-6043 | 18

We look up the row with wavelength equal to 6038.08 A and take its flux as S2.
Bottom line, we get 17.96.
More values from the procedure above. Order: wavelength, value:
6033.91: 17.97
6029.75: 17.8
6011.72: 16.82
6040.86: 18.08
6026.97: 17.53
